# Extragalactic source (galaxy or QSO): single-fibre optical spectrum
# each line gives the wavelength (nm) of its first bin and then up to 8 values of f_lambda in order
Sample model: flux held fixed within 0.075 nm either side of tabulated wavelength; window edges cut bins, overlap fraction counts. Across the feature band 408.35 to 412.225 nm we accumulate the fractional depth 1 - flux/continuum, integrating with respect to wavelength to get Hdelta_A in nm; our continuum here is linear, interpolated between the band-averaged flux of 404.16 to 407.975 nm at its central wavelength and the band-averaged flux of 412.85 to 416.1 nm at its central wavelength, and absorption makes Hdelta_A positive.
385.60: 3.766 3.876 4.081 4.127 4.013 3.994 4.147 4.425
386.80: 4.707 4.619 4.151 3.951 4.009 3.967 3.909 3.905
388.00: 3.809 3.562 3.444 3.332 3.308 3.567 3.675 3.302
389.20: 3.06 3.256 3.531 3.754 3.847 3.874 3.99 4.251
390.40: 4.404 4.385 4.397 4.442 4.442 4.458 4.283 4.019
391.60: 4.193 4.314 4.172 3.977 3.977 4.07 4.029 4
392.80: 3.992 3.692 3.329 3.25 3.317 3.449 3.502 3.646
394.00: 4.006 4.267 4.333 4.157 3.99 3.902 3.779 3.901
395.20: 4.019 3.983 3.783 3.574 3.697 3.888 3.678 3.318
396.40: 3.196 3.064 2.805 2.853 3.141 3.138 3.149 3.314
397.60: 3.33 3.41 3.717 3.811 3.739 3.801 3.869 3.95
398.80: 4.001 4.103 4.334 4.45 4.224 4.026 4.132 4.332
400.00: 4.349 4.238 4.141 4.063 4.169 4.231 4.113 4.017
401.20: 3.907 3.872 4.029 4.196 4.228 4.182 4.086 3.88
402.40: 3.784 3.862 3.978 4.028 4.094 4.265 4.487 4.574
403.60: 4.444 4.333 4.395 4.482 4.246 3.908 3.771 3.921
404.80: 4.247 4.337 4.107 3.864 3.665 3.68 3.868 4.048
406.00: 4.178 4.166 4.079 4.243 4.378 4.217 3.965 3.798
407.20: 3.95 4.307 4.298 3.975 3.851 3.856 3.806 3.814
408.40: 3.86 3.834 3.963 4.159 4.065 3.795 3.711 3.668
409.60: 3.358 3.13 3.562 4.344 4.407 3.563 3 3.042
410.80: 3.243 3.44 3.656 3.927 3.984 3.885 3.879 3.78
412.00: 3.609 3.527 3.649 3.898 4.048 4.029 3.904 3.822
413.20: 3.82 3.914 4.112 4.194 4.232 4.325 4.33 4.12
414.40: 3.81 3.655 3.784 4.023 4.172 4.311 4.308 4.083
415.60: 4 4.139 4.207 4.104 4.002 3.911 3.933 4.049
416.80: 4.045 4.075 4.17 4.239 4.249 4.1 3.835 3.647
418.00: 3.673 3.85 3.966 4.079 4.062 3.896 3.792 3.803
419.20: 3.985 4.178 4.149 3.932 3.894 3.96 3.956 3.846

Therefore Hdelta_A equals 0.33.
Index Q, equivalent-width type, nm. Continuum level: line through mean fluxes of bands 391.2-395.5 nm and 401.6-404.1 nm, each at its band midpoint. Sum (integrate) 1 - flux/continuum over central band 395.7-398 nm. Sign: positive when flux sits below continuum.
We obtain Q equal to 0.40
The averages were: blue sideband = 3.91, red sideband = 4.19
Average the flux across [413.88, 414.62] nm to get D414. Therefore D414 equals 4.05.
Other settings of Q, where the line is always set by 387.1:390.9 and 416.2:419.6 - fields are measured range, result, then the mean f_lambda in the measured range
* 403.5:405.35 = -0.13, 4.17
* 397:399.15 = 0.11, 3.66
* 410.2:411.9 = 0.14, 3.62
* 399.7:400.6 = -0.08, 4.21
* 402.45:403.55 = -0.08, 4.18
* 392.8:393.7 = 0.09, 3.46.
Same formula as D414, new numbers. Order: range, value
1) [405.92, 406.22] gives 4.17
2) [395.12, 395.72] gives 3.84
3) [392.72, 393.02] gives 3.85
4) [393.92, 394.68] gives 4.15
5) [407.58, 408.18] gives 3.87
